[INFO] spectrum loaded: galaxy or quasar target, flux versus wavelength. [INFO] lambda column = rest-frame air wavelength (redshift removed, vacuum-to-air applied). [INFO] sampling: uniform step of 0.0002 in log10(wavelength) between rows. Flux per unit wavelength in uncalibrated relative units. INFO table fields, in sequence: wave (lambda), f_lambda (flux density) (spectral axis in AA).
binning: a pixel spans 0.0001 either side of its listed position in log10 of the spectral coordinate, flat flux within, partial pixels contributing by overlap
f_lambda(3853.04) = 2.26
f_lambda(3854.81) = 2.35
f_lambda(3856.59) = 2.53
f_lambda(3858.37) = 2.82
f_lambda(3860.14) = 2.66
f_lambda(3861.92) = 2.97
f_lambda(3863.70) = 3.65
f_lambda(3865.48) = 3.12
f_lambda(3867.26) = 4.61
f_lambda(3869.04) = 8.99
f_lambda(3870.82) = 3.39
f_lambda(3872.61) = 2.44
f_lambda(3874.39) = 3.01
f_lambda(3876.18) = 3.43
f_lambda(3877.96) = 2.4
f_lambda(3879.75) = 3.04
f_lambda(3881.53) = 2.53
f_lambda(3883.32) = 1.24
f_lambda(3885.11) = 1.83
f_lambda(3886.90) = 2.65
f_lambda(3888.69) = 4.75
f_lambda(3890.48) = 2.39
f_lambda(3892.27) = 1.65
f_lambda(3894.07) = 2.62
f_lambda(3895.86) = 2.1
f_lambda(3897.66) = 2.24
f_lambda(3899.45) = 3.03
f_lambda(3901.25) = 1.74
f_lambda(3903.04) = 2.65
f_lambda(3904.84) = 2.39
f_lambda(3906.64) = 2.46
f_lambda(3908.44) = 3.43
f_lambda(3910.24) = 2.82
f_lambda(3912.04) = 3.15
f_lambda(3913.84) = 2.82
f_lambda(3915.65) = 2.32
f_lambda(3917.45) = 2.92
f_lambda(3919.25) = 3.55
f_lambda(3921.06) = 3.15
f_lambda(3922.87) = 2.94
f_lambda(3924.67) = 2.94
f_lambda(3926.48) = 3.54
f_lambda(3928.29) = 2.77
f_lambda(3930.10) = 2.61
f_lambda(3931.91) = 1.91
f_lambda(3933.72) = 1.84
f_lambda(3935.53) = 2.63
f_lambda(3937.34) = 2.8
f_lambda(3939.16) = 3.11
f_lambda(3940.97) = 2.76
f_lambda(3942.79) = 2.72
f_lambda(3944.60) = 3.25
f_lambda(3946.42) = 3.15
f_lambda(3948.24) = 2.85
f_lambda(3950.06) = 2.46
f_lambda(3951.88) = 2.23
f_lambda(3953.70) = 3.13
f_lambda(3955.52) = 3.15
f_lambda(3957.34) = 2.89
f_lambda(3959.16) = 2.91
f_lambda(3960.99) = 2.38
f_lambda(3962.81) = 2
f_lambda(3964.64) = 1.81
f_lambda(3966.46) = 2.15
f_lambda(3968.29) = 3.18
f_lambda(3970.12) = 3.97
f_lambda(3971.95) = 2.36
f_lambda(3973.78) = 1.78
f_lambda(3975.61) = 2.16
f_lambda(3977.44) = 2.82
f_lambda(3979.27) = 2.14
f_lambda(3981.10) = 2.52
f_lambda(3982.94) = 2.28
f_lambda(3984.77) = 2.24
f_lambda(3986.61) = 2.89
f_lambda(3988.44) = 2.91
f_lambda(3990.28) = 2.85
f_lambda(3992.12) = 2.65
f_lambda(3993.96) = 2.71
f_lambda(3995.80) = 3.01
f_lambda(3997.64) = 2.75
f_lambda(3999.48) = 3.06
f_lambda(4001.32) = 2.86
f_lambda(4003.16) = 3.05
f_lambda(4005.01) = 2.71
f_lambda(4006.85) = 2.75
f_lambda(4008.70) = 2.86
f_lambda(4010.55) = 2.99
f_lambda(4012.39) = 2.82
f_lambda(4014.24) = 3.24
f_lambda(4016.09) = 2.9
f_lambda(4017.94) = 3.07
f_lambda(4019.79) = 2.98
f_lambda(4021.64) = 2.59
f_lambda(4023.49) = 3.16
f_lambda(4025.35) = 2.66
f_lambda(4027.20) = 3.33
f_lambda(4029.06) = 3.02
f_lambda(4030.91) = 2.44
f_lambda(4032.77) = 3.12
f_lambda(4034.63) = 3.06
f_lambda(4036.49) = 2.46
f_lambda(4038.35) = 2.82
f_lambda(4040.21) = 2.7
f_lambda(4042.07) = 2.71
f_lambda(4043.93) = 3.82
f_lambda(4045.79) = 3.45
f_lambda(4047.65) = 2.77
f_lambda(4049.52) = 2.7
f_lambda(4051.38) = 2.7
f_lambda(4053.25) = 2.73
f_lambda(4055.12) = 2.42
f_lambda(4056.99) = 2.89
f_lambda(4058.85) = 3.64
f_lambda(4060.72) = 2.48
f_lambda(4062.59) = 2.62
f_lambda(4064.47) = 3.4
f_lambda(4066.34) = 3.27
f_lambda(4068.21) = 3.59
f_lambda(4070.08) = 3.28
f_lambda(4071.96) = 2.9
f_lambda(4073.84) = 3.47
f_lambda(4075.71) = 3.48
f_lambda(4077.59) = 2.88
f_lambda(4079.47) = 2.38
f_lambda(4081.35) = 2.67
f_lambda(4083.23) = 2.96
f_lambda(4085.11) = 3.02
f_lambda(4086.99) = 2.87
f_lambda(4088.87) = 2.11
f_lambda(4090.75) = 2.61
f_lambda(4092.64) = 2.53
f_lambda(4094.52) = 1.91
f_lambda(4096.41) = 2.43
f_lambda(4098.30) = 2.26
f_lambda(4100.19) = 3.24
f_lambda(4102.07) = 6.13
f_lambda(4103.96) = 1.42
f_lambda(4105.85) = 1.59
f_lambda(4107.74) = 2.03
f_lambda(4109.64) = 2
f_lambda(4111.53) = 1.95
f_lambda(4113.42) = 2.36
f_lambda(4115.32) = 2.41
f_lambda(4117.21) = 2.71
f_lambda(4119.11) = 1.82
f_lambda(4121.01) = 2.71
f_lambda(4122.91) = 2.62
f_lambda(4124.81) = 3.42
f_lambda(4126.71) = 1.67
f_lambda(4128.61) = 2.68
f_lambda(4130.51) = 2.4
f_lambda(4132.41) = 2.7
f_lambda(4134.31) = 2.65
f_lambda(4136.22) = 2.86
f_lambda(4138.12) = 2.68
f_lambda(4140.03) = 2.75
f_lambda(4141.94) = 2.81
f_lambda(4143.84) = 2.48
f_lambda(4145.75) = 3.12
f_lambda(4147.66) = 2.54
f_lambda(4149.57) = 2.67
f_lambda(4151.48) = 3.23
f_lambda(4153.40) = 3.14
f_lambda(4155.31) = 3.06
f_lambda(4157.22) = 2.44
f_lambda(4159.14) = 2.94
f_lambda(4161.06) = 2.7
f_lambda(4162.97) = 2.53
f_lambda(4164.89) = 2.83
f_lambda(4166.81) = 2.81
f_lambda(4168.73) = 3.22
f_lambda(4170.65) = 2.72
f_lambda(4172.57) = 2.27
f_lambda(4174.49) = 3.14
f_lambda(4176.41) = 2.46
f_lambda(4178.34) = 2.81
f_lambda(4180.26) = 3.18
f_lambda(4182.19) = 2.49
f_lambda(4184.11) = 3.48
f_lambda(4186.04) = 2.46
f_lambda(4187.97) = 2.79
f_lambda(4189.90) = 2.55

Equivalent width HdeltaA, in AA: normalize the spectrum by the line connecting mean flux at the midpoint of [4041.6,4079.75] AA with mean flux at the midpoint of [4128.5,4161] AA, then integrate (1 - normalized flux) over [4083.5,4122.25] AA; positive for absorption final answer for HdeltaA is 5.3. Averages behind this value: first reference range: 3.04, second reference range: 2.77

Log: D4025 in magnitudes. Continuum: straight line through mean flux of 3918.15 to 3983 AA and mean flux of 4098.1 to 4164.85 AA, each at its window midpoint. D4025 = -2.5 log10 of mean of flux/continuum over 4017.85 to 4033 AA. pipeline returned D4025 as -0.09 mag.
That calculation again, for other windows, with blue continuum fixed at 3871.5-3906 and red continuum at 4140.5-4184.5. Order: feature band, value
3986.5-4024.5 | -0.09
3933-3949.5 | -0.08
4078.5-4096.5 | 0.08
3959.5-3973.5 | 0.04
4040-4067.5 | -0.10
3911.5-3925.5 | -0.16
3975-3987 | 0.09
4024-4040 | -0.07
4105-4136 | 0.17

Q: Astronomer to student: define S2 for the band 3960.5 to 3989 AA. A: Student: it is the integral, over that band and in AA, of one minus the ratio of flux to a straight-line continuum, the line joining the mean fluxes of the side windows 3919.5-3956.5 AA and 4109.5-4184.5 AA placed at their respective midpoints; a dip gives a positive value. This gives 3.3 AA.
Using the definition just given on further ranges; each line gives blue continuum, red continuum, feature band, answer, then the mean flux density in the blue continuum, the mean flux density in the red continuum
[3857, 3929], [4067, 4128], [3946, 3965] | 1.6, 2.98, 2.67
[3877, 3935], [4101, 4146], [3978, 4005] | -1.0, 2.64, 2.58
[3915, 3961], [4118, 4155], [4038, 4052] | -1.1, 2.82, 2.69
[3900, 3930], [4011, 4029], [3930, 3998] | 6.5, 2.85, 2.98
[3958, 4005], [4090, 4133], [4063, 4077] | -4.2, 2.62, 2.5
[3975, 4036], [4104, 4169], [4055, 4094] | -3.4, 2.81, 2.58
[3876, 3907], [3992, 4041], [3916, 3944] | -2.1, 2.49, 2.88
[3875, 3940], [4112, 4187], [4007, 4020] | -1.3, 2.68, 2.71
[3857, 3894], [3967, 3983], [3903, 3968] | 1.6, 3.16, 2.58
